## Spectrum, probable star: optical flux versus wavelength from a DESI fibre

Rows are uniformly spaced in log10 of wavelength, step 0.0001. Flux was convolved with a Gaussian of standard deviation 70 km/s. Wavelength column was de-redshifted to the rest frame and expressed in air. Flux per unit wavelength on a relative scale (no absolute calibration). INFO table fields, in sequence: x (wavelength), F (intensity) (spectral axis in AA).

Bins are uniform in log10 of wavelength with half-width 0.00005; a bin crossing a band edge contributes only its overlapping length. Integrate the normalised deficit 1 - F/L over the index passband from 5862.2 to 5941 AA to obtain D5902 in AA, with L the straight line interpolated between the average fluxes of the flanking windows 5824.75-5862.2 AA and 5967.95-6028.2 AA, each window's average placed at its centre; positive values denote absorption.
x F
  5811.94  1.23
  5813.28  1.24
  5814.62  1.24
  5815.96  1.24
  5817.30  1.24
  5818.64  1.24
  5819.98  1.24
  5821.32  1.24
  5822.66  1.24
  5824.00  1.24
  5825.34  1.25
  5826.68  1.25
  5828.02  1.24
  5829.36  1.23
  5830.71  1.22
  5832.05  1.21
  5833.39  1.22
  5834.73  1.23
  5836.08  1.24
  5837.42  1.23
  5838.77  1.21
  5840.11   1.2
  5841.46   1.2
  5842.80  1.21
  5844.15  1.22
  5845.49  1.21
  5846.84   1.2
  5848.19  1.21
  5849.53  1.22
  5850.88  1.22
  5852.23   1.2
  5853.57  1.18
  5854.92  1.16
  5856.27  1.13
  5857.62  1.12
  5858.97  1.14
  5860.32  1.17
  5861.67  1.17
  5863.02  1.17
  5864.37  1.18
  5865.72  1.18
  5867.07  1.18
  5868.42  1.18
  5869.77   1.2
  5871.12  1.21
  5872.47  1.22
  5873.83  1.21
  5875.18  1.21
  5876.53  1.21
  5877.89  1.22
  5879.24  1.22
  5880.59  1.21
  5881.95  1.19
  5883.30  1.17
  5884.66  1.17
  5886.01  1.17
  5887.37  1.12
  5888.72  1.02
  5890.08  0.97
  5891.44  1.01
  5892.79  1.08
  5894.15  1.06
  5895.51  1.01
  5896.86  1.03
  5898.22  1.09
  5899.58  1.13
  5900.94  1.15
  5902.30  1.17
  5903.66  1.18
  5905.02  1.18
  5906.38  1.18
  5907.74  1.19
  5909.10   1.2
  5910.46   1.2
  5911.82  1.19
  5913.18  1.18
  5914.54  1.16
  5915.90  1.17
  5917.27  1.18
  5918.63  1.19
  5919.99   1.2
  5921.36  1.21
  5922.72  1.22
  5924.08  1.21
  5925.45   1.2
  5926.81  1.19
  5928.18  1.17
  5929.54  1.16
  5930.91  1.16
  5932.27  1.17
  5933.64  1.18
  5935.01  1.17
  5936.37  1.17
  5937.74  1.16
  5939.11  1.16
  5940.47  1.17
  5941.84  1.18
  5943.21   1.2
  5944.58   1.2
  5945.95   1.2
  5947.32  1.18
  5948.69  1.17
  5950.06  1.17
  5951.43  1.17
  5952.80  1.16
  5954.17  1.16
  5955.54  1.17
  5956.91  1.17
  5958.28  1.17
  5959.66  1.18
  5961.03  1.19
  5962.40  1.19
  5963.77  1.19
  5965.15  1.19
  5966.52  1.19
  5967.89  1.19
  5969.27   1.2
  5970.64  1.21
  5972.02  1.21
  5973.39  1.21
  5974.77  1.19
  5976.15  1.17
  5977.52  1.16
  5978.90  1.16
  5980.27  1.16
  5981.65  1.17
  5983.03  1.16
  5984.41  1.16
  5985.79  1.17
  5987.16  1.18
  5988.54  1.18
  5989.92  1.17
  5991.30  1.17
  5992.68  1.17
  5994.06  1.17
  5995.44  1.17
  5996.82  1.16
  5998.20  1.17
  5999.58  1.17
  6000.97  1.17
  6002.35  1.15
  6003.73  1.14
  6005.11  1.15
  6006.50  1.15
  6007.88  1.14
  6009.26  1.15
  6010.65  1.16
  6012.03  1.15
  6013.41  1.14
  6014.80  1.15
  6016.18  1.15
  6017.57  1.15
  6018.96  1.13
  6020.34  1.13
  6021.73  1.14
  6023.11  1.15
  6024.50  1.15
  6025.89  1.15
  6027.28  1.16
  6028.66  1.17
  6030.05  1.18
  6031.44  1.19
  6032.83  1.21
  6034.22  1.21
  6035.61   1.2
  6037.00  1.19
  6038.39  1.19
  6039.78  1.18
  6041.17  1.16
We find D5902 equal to 1.7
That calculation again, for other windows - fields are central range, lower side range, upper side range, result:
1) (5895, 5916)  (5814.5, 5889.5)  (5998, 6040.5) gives 0.6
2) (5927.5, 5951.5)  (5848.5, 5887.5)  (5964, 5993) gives 0.1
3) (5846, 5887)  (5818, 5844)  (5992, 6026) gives 0.9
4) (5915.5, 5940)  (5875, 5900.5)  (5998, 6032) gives -1.1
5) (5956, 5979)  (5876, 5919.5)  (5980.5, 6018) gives -0.6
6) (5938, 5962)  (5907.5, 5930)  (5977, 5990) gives 0.1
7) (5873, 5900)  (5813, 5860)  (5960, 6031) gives 1.7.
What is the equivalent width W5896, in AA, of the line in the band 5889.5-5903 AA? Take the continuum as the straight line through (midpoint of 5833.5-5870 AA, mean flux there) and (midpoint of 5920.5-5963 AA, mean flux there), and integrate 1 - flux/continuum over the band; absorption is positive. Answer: 1.3 AA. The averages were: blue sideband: 1.19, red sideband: 1.18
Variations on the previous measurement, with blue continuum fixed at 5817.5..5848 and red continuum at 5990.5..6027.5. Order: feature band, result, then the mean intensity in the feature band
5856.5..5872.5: 0.52 AA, 1.17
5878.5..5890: 0.53 AA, 1.15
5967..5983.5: -0.22 AA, 1.18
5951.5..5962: 0.03 AA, 1.17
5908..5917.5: 0.08 AA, 1.18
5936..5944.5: 0.04 AA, 1.17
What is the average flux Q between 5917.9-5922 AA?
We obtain 1.2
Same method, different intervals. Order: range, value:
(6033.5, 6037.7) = 1.2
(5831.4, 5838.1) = 1.23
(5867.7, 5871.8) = 1.2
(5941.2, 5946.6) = 1.19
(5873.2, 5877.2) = 1.21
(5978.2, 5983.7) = 1.16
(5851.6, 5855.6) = 1.18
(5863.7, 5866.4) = 1.18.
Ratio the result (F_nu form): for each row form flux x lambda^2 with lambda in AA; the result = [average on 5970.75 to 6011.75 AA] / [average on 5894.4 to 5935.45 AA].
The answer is 1.03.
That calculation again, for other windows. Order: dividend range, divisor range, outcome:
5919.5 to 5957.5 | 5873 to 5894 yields 1.05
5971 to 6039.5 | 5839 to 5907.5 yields 1.05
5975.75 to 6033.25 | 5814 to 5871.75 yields 1.01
